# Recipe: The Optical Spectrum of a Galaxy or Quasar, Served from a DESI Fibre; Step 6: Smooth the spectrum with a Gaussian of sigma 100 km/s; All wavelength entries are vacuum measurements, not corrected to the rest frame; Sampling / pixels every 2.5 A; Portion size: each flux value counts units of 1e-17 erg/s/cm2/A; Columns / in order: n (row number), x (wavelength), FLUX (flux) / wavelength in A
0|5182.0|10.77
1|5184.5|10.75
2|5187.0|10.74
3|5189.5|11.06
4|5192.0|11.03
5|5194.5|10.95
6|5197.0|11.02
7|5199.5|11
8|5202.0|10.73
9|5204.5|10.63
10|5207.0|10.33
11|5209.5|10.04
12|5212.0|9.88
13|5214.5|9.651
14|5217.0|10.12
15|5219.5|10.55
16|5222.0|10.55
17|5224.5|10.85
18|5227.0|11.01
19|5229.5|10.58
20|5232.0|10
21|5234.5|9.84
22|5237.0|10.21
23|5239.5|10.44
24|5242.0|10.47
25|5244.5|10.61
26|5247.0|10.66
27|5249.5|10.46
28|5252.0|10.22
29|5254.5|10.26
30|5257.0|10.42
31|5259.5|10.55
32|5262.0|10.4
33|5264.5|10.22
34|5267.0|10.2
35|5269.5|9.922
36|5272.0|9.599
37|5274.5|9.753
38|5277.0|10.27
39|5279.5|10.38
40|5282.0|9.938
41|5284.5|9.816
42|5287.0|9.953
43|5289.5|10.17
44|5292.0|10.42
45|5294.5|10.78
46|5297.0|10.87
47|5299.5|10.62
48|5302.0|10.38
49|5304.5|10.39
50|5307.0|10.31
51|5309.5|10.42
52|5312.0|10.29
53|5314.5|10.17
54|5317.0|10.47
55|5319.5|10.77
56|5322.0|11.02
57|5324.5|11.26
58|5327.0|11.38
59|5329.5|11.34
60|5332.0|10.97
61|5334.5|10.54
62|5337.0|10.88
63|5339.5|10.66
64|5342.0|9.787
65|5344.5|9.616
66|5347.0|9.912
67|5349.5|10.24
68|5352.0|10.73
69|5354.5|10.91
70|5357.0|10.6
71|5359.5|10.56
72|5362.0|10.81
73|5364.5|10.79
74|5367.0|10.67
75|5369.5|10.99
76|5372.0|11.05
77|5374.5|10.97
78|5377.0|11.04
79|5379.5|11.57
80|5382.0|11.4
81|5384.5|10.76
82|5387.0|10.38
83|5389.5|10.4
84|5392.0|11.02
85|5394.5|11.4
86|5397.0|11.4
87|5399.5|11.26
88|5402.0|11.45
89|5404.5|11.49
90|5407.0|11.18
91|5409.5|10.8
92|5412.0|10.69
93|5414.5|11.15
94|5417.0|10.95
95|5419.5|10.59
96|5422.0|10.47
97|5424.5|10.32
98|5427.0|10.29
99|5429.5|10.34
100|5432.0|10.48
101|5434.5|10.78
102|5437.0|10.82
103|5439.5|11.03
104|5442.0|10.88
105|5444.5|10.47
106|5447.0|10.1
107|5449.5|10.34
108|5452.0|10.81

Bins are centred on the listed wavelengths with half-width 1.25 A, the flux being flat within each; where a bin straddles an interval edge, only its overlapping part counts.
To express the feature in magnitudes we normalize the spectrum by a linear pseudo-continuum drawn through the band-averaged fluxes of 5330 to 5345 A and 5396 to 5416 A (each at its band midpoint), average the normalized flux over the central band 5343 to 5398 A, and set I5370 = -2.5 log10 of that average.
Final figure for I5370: 0.00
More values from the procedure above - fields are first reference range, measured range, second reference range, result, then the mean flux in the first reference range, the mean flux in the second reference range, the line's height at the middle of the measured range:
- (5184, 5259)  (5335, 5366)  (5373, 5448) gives 0.030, 10.5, 10.9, 10.7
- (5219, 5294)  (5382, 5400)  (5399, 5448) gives -0.029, 10.3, 10.8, 10.7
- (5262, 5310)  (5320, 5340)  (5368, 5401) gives -0.042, 10.2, 11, 10.6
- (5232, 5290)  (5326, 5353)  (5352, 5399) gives 0.016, 10.2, 10.9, 10.7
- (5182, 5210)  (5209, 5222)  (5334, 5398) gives 0.070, 10.8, 10.7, 10.8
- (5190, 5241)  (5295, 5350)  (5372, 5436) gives 0.016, 10.5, 10.9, 10.7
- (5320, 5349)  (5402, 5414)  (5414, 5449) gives -0.047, 10.7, 10.6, 10.6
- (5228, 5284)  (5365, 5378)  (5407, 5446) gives -0.040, 10.2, 10.7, 10.5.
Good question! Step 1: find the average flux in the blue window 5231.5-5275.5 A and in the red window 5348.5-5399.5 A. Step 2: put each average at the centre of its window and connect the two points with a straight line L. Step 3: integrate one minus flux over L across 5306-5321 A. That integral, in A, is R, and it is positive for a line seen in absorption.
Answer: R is 0.21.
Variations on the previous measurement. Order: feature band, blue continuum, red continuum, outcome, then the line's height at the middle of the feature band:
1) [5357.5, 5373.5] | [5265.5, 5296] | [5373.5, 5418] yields 0.0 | 10.8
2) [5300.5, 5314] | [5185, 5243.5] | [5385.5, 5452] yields 0.4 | 10.6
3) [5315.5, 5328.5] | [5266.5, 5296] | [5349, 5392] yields -0.7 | 10.4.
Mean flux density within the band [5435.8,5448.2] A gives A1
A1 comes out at 10.7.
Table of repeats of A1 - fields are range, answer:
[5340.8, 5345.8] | 9.7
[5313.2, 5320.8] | 10.5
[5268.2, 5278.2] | 9.89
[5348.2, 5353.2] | 10.5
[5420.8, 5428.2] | 10.4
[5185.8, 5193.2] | 10.9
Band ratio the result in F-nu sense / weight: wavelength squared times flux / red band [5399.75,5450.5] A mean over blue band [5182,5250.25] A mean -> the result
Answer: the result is 1.1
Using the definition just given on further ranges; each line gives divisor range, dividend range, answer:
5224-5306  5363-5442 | 1.11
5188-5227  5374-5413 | 1.12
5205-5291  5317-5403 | 1.10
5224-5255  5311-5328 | 1.06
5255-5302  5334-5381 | 1.07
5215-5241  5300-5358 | 1.06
